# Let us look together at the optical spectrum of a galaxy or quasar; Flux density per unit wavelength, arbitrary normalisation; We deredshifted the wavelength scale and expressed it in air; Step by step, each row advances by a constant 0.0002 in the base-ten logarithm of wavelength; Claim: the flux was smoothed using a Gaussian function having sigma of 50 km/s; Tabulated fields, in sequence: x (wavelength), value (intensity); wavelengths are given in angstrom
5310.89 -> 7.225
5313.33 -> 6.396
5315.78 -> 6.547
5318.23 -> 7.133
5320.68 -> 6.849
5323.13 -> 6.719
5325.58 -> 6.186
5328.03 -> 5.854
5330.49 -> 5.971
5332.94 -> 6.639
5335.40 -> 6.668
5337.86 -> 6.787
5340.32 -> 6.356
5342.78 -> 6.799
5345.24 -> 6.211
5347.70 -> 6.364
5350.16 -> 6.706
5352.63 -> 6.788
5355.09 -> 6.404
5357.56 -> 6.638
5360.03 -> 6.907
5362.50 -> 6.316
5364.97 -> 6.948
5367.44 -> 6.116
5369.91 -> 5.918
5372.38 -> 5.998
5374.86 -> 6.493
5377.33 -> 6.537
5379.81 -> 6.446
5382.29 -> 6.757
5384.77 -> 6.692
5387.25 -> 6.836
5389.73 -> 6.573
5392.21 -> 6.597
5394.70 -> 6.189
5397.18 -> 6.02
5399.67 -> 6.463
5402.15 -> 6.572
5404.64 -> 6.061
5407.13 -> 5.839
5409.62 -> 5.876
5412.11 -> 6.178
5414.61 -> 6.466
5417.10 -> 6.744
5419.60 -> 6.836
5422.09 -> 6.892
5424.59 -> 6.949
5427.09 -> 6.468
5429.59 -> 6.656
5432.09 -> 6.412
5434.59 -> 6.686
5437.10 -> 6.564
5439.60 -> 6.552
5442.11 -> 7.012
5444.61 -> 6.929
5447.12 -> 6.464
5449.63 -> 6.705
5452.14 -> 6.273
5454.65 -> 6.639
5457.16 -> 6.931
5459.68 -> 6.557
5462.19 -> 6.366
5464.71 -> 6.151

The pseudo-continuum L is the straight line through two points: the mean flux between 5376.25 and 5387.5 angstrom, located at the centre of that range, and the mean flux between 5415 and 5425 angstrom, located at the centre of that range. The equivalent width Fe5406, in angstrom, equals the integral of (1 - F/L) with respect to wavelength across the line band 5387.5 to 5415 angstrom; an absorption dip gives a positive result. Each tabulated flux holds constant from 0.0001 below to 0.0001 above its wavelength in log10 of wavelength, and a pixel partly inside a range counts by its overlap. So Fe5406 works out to 1.9 angstrom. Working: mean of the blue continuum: 6.64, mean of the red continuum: 6.82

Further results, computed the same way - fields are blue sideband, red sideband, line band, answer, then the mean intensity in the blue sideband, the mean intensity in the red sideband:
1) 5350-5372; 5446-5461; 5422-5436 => -0.19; 6.5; 6.6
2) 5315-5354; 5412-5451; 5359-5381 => 0.60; 6.54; 6.67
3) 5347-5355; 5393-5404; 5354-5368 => -0.07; 6.61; 6.31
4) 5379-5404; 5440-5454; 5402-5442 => 0.59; 6.51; 6.67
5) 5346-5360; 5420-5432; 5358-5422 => 2.22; 6.6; 6.72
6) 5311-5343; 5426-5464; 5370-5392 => 0.21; 6.55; 6.61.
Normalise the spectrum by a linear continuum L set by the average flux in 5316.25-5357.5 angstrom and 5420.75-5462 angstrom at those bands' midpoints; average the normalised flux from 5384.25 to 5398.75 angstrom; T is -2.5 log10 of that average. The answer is 0.02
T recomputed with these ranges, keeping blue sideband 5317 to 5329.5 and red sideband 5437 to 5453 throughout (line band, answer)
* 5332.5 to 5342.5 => -0.012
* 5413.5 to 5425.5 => -0.023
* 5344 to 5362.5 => 0.002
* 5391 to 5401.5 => 0.047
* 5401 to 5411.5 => 0.091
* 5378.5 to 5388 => -0.012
